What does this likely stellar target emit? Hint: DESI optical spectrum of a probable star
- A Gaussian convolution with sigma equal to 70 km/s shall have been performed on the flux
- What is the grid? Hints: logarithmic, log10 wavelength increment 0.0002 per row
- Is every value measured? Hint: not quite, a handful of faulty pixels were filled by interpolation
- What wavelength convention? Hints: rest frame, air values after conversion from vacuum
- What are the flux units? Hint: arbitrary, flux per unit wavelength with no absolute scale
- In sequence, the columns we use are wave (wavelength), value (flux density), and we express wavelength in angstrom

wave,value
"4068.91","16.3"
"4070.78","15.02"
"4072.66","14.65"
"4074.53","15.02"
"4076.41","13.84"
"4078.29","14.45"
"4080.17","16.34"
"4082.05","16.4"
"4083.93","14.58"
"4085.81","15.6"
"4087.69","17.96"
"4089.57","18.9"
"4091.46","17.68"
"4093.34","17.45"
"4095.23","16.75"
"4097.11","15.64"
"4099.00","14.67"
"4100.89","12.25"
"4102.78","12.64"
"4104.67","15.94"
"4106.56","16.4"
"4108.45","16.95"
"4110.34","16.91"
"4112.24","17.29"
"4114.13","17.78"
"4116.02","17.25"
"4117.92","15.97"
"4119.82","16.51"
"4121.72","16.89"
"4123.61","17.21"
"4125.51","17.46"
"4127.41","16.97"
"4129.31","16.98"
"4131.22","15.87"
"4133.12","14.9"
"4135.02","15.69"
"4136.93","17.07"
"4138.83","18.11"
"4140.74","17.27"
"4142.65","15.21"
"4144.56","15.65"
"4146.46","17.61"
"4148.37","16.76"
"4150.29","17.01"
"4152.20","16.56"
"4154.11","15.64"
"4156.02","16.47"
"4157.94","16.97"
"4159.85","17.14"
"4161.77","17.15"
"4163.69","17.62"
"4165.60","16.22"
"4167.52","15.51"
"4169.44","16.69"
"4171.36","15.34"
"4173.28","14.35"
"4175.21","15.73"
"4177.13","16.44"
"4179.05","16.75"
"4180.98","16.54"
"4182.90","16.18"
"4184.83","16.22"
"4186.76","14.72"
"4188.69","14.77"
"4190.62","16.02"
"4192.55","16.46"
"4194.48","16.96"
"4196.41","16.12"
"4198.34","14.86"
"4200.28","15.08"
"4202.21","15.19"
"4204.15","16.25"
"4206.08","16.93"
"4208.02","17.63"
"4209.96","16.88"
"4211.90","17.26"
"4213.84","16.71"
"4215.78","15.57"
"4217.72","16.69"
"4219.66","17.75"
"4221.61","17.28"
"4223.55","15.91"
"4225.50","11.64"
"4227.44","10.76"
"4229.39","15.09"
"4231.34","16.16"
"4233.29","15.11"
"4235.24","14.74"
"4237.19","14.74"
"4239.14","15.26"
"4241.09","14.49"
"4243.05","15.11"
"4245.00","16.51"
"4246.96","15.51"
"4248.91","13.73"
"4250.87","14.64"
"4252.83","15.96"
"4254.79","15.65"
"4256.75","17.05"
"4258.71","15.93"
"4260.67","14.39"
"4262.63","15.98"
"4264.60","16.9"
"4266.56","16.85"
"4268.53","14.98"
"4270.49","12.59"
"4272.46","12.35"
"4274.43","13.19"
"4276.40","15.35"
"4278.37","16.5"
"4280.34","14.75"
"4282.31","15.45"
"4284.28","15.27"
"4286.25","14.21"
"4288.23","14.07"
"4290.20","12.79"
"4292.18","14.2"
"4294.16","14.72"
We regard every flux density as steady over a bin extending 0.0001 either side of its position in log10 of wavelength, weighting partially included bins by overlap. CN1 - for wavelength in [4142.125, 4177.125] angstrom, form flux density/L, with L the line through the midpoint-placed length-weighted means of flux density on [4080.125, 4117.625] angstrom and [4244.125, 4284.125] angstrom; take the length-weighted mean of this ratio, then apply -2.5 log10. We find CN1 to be -0.031 mag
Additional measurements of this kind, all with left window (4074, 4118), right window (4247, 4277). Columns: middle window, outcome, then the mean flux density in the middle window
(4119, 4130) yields -0.08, 17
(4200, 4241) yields -0.02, 15.6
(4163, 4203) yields -0.03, 15.9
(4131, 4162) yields -0.05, 16.5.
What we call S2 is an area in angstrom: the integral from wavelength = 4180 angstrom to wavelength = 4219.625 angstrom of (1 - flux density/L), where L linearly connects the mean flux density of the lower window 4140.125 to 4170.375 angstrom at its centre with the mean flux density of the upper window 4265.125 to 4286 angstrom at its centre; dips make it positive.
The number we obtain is -0.7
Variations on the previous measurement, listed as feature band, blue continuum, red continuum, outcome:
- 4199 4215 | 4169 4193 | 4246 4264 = -0.8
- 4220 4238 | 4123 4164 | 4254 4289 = 1.0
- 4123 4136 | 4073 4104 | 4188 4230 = -0.6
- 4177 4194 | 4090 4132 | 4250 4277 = -0.3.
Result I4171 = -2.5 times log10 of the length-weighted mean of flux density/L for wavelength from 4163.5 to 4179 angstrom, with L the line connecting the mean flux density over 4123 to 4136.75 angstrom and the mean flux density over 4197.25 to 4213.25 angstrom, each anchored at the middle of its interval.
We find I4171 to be 0.03 mag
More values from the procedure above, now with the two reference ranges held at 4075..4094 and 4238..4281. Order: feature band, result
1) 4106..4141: -0.05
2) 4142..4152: -0.04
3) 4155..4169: -0.06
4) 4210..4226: -0.06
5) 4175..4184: -0.05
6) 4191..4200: -0.03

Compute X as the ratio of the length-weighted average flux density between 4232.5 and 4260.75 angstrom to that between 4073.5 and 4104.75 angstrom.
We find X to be 1.0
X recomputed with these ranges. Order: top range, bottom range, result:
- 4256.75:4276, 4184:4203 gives 0.95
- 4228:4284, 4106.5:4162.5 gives 0.91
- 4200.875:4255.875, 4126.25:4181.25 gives 0.95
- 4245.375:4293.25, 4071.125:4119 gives 0.94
